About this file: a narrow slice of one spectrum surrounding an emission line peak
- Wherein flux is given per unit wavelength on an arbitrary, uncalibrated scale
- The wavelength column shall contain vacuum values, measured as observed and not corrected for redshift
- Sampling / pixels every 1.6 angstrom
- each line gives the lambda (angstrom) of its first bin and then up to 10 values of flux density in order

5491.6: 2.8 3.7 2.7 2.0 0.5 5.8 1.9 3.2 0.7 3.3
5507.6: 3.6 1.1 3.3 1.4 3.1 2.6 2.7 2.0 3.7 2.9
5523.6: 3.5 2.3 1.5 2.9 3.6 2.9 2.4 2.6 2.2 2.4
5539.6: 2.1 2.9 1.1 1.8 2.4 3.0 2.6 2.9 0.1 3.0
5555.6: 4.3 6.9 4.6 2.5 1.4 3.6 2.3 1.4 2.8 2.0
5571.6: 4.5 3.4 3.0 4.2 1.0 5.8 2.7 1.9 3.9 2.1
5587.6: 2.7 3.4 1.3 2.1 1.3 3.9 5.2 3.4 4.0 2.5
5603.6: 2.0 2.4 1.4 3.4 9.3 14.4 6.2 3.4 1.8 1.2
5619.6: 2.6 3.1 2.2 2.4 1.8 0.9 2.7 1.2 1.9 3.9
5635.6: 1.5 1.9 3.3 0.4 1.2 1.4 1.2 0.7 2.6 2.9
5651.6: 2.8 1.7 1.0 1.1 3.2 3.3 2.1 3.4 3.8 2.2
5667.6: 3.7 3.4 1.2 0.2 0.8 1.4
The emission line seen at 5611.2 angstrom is [O III]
